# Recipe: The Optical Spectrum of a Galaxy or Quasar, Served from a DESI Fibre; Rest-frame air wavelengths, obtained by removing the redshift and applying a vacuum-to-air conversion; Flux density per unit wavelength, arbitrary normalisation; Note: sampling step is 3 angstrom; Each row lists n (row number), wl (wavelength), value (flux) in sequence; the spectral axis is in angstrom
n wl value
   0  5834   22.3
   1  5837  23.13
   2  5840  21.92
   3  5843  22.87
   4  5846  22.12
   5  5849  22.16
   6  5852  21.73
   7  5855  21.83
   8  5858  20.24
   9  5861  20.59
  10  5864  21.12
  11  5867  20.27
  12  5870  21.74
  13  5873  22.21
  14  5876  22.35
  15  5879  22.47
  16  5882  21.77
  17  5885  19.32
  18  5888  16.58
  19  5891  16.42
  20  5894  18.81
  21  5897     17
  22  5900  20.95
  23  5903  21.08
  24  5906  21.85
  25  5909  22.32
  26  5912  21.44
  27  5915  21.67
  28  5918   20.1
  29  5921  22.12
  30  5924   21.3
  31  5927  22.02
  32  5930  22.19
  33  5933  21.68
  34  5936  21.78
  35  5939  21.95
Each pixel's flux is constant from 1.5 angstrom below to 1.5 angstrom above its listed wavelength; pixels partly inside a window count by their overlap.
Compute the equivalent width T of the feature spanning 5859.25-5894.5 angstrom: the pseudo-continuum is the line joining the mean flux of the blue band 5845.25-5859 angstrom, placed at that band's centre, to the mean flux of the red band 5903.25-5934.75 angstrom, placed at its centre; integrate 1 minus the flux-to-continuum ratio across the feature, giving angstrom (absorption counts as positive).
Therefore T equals 2.1 angstrom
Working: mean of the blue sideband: 21.6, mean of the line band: 20.3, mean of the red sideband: 21.6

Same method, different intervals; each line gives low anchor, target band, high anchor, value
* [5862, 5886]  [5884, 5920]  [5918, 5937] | 2.9 angstrom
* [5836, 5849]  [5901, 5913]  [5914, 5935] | 0.1 angstrom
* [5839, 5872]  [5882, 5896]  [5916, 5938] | 2.2 angstrom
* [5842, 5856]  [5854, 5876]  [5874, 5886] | 0.6 angstrom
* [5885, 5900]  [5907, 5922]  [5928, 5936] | -1.1 angstrom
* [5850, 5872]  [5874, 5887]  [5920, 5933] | 0.0 angstrom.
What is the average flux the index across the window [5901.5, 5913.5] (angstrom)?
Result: 21.7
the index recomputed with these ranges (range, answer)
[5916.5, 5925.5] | 21.2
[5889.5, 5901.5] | 18.3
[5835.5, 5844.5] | 22.6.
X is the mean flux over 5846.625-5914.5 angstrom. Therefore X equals 20.7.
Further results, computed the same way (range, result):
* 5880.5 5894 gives 18.6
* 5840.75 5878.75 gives 21.6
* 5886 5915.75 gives 19.8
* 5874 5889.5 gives 20.6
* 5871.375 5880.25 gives 22.3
